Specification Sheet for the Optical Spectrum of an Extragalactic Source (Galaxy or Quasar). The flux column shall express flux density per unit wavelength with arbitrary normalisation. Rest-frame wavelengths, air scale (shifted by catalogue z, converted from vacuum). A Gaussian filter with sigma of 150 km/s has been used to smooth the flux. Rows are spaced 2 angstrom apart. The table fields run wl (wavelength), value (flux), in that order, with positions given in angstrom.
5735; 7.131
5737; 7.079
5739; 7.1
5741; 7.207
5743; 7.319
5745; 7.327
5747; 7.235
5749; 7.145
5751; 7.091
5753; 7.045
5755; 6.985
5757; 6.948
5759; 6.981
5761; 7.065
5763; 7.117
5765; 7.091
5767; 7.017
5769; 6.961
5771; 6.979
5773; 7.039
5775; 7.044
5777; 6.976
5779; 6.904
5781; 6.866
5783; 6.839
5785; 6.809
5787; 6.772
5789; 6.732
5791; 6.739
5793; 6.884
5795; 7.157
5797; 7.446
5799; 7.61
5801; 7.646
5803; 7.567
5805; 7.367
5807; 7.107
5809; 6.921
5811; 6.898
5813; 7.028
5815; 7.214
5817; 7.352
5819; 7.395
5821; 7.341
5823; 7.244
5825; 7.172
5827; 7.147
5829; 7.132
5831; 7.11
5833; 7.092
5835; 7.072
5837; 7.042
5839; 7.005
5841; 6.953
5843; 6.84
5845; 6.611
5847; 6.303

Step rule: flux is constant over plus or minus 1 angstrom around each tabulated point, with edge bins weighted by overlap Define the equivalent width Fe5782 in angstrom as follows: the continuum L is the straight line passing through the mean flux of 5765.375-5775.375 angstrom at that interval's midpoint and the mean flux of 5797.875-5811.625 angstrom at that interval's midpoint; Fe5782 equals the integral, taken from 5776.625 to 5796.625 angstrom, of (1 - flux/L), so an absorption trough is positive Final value 0.8 angstrom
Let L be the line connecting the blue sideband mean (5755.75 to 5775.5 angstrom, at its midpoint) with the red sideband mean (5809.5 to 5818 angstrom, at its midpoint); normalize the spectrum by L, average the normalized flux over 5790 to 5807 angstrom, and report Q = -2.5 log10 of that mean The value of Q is -0.03 mag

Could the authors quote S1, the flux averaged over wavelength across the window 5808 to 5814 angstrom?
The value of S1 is 6.95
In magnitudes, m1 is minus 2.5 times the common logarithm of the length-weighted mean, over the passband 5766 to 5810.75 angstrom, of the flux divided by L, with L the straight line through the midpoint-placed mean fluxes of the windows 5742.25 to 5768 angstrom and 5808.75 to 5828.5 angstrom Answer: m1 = 0.01 mag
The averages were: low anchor 7.1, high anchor 7.18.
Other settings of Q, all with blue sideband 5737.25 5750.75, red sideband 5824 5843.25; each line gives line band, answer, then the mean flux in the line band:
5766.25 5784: 0.03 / 6.96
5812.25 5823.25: -0.03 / 7.27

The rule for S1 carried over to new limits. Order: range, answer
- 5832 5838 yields 7.07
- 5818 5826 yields 7.29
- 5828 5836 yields 7.1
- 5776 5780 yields 6.94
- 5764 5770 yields 7.02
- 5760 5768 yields 7.07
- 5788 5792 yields 6.74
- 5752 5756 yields 7.02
